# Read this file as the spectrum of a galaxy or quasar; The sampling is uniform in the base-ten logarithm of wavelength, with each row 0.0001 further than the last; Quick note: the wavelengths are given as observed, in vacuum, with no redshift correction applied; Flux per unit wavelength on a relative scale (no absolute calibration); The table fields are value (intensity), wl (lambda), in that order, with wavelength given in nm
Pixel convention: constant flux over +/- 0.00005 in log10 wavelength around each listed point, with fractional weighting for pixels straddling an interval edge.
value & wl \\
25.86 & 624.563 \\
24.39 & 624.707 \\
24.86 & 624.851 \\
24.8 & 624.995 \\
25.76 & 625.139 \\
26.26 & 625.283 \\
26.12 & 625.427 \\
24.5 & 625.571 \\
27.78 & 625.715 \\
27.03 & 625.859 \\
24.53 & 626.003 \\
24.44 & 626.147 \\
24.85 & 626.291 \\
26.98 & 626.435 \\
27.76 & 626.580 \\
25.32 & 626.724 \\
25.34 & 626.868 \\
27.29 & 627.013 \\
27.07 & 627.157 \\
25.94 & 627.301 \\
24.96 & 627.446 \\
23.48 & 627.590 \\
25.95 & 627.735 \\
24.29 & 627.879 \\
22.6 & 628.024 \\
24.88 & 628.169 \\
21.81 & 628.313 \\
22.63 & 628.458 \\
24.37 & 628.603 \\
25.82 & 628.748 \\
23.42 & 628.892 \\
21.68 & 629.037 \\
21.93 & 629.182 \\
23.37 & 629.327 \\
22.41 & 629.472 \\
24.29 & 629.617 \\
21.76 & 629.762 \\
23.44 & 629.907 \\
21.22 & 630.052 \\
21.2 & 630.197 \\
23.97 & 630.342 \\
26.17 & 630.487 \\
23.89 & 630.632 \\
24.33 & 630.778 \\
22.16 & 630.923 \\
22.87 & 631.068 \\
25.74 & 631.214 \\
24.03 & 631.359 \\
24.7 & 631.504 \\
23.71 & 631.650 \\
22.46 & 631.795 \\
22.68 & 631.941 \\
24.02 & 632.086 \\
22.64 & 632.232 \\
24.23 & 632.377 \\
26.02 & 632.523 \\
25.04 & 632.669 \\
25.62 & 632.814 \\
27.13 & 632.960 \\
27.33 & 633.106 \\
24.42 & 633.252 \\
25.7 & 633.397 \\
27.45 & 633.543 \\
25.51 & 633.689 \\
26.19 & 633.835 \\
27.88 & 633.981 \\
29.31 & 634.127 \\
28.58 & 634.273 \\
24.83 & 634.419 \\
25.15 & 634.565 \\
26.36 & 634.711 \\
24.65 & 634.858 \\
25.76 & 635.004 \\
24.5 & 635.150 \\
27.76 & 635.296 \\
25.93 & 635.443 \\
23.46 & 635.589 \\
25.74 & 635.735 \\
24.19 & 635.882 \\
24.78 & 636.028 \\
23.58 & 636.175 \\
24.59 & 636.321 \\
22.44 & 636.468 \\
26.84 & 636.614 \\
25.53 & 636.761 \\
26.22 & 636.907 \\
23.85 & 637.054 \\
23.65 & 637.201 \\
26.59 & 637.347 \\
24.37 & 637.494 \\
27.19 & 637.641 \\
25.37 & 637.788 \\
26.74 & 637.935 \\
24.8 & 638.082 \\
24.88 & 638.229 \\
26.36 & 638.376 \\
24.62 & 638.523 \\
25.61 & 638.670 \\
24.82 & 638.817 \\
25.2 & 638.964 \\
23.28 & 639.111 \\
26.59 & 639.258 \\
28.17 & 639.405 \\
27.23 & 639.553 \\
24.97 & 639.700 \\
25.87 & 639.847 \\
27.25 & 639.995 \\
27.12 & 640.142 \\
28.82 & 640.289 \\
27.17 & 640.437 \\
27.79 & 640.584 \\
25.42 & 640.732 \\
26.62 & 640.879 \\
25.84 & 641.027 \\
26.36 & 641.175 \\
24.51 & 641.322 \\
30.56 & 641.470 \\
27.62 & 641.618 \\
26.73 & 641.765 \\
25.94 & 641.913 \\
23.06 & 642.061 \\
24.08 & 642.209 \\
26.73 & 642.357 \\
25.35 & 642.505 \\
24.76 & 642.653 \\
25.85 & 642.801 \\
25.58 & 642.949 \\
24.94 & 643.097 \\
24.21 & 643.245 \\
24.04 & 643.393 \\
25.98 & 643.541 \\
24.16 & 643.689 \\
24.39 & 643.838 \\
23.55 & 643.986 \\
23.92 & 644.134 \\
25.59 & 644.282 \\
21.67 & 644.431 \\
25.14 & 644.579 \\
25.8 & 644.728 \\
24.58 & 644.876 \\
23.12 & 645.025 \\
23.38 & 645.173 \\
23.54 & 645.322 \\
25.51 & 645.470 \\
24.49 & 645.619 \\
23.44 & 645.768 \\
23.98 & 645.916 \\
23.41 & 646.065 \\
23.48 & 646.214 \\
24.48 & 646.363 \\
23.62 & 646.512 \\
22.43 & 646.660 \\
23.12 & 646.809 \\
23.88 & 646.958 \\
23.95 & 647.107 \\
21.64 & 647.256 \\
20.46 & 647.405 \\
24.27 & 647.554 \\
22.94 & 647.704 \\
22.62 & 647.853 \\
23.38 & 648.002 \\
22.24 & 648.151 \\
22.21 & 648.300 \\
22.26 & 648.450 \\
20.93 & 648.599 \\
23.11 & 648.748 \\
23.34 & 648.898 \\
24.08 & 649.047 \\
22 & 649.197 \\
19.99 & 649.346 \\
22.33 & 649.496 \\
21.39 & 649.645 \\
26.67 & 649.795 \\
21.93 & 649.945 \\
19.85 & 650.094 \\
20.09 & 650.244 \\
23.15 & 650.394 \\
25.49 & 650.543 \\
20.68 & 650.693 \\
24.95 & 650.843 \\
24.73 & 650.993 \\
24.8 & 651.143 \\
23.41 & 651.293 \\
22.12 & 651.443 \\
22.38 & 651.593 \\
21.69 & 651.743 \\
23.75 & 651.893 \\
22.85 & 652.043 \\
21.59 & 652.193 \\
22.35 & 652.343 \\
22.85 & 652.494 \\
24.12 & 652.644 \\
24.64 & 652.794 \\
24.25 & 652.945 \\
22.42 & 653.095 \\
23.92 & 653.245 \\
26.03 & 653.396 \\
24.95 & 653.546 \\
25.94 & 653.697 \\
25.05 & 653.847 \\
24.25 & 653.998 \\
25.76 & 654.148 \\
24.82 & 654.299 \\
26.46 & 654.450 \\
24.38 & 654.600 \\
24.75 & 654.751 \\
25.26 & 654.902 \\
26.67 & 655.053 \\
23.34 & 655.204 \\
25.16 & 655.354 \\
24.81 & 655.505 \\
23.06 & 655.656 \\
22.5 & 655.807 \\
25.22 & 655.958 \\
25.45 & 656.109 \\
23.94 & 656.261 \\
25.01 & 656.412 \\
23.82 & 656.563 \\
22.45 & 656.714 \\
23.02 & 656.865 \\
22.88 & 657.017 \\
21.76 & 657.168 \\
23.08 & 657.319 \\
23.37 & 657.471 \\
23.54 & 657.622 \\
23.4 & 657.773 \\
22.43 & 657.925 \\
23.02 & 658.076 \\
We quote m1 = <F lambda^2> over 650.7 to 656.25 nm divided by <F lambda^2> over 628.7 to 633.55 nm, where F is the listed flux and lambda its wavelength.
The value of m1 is 1.1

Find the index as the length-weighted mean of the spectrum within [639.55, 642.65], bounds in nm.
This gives 26.4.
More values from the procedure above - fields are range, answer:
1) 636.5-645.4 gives 25.5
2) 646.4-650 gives 22.7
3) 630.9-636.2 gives 25.2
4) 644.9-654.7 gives 23.4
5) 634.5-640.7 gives 25.6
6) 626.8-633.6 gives 24.2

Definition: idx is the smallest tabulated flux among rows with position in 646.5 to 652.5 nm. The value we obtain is 19.85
